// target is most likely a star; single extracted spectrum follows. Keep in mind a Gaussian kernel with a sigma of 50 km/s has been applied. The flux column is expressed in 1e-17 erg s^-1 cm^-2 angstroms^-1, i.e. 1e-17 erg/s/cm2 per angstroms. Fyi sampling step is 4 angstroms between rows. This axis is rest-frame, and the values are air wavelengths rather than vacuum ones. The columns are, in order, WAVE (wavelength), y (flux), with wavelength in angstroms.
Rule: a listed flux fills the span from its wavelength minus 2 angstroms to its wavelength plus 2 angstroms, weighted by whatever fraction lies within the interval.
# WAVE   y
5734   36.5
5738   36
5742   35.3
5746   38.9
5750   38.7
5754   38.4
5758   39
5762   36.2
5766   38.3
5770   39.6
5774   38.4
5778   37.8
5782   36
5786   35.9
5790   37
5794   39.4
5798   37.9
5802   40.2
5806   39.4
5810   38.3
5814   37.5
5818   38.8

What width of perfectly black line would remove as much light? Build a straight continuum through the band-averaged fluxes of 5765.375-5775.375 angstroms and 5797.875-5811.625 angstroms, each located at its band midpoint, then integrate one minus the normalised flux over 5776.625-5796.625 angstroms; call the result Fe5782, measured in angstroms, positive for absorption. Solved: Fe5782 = 0.9 angstroms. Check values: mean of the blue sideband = 38.9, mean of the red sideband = 39.1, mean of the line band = 37.2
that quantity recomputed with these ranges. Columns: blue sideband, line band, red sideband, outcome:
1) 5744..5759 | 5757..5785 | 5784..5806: 0.51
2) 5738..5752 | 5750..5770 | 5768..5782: -0.21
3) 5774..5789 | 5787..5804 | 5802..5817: -0.32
